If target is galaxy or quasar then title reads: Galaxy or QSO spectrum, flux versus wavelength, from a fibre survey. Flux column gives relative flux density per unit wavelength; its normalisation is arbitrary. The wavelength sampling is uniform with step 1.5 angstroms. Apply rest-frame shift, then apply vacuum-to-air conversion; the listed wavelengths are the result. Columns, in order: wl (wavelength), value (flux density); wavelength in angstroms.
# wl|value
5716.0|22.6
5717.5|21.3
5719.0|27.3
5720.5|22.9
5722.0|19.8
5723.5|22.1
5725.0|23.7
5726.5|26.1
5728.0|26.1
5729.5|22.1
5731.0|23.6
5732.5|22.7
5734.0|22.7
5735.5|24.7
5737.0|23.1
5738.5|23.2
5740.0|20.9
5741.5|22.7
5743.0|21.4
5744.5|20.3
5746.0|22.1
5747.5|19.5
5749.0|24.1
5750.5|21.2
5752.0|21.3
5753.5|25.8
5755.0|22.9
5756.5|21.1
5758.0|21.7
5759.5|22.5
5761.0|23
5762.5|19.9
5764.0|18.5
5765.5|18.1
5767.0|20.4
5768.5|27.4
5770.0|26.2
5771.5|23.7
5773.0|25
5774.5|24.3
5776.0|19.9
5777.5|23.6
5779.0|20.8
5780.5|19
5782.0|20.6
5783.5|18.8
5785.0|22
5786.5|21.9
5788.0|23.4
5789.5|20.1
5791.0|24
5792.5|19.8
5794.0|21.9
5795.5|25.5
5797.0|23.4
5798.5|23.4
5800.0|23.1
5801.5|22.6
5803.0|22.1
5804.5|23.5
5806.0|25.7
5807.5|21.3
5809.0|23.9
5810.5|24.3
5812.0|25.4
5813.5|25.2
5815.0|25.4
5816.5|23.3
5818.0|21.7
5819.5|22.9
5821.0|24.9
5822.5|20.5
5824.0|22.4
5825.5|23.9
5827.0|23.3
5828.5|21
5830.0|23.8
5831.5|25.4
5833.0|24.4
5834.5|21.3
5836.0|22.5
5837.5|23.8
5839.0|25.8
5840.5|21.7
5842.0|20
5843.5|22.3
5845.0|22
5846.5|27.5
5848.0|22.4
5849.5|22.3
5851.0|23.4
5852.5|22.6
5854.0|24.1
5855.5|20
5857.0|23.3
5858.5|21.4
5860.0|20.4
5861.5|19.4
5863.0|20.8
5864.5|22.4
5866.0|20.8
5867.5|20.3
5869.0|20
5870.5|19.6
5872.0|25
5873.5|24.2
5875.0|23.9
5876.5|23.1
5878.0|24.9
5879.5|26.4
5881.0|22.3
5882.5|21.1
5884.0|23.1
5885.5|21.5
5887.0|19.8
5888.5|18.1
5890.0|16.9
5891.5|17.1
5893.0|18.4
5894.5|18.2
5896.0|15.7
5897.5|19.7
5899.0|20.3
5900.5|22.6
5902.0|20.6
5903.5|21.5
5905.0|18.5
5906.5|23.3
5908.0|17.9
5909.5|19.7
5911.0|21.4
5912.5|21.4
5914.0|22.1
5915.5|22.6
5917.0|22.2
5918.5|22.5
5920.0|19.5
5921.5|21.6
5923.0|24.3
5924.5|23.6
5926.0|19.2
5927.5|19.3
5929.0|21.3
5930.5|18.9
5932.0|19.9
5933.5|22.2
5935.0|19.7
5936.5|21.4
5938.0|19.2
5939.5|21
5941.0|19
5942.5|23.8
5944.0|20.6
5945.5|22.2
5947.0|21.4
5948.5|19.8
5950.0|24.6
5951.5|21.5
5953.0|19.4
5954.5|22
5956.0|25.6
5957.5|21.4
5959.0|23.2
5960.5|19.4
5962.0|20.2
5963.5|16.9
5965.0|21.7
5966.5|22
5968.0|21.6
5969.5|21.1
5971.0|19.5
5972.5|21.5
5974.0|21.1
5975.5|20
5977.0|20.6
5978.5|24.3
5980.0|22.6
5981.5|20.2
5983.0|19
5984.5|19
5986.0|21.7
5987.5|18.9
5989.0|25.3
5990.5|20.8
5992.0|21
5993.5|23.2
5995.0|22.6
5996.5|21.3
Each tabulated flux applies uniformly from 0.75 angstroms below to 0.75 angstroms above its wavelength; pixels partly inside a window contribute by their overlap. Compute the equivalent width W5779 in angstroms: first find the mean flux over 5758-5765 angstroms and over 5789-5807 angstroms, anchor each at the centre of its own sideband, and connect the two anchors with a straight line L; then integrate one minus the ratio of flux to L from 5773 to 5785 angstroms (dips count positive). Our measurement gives 0.3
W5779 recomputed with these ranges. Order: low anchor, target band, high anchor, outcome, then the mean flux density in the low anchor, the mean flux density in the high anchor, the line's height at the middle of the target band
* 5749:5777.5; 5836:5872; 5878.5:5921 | -1.5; 22.5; 20.5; 21.2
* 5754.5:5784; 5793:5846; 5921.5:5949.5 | -4.0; 21.9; 21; 21.6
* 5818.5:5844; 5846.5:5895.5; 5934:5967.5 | 1.8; 22.9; 21.2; 22.4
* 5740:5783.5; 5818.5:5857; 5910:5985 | -2.4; 22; 21.2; 21.6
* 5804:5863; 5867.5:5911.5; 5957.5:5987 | 2.6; 23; 20.8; 22.1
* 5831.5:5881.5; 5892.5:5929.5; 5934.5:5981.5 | 1.9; 22.6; 21.2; 21.9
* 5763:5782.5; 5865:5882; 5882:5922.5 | -1.7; 22.1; 20.3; 20.7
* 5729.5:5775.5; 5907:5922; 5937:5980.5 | 0.3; 22.4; 21.3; 21.5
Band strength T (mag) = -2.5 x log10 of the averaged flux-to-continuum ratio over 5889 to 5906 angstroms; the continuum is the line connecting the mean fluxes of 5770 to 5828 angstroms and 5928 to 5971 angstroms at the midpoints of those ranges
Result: 0.138 mag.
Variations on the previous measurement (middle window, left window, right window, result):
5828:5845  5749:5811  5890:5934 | -0.06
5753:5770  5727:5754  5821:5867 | 0.03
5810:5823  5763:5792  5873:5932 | -0.10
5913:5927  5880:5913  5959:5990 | -0.08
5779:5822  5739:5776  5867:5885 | -0.02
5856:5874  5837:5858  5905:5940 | 0.05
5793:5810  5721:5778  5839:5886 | -0.04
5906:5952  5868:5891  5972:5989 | 0.01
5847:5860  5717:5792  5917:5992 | -0.03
